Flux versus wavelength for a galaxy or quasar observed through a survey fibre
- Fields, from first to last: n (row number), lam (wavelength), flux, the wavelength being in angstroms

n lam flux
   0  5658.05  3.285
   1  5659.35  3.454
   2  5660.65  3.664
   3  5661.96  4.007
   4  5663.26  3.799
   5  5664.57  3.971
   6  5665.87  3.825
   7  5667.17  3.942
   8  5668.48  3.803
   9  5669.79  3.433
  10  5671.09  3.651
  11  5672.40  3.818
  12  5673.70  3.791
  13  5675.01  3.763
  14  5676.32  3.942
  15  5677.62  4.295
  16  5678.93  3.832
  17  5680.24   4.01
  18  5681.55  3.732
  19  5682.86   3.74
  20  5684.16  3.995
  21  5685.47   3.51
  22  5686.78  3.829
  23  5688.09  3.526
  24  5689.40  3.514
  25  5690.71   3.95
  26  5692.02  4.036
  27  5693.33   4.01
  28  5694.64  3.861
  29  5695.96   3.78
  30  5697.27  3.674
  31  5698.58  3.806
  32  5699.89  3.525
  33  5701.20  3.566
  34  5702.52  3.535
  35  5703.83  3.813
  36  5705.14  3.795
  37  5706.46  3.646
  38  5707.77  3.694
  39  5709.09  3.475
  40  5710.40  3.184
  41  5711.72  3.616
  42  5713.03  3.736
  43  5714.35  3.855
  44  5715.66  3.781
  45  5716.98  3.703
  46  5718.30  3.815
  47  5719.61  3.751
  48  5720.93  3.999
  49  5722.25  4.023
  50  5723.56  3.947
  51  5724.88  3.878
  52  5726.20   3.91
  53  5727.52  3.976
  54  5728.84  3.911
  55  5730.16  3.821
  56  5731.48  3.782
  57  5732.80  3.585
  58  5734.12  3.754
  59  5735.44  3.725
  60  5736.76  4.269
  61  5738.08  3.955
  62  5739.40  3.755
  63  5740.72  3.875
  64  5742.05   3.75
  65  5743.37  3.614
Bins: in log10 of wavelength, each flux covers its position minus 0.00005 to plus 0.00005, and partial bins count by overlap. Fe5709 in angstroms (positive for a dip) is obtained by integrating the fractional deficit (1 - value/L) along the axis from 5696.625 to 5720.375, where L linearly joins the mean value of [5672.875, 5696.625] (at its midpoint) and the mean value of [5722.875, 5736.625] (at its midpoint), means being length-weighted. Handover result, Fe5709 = 1.1 angstroms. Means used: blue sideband 3.84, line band 3.67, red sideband 3.85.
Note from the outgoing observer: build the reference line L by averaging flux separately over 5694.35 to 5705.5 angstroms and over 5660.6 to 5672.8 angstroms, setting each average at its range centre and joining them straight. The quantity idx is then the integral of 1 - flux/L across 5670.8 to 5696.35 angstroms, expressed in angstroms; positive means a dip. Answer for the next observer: -0.6 angstroms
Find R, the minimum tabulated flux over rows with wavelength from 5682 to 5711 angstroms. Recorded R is 3.184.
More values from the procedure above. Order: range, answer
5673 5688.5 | 3.51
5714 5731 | 3.703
